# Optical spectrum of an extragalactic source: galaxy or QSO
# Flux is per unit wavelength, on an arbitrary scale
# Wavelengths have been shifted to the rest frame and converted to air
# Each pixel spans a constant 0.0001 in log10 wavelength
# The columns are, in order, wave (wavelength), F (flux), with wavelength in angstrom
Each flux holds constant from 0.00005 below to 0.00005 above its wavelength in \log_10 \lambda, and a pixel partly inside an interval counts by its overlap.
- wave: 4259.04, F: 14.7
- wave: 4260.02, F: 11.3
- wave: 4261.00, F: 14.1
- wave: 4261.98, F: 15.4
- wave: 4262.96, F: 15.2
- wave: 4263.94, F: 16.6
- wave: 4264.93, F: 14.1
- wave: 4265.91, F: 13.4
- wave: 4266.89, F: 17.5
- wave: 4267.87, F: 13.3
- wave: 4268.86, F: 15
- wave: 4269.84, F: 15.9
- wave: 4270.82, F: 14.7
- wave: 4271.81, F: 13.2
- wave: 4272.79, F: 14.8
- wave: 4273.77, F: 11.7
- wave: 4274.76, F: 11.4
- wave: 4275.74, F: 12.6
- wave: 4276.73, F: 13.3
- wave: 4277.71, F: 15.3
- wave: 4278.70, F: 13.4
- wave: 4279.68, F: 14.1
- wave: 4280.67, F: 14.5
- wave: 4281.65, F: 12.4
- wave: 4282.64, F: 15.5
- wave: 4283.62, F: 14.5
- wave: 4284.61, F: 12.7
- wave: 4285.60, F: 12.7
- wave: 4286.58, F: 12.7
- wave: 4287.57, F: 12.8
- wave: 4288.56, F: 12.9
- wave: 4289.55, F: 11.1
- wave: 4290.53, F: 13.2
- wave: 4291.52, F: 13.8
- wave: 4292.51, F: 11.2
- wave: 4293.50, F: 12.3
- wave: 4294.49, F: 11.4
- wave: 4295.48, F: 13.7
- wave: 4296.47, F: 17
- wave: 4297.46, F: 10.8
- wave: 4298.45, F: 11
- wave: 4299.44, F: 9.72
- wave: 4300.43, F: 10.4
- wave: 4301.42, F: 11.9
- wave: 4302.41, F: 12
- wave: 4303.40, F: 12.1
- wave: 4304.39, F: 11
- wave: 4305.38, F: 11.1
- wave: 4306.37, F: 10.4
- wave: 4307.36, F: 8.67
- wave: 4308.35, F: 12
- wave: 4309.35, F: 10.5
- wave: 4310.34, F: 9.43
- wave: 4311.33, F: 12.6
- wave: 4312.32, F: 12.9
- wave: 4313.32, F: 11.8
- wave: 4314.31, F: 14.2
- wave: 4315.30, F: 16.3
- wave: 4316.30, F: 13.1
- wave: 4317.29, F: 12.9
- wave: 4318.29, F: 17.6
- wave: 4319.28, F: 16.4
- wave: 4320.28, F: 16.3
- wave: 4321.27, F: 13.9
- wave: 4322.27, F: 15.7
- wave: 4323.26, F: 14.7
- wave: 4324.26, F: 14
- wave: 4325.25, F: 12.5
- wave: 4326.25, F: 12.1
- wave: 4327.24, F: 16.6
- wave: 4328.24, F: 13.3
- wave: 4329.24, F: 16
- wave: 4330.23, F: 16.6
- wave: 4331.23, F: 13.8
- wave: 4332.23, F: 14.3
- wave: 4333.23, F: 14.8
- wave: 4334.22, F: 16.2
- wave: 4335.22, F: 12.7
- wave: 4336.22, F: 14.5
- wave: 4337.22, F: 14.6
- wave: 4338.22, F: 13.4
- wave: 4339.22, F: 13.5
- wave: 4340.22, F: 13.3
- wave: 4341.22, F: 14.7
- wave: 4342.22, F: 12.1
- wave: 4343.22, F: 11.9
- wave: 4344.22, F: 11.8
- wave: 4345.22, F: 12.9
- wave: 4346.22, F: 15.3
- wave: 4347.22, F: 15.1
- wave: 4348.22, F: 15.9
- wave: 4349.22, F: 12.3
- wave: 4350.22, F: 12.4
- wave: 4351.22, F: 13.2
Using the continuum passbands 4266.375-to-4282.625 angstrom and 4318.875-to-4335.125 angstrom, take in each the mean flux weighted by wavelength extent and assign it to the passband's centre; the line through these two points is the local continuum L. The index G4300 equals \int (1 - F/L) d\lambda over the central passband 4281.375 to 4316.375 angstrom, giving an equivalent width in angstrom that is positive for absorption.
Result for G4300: 5.08 angstrom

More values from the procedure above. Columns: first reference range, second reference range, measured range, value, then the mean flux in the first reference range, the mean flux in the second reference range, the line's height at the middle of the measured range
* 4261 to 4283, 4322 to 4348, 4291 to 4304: 1.9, 14.2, 14.1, 14.2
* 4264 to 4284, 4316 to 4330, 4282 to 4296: 1.4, 14.1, 14.7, 14.3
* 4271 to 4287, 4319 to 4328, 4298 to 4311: 3.0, 13.5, 14.6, 14.1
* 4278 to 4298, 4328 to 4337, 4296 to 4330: 2.6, 13.1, 14.7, 14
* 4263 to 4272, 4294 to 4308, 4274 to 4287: 0.1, 14.9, 11.5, 13.6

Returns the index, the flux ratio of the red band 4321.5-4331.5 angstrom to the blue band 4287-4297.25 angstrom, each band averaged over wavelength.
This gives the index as 1.13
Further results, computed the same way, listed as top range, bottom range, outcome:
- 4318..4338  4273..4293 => 1.13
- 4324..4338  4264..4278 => 1.02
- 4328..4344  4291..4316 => 1.18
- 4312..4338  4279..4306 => 1.16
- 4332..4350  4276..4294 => 1.04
